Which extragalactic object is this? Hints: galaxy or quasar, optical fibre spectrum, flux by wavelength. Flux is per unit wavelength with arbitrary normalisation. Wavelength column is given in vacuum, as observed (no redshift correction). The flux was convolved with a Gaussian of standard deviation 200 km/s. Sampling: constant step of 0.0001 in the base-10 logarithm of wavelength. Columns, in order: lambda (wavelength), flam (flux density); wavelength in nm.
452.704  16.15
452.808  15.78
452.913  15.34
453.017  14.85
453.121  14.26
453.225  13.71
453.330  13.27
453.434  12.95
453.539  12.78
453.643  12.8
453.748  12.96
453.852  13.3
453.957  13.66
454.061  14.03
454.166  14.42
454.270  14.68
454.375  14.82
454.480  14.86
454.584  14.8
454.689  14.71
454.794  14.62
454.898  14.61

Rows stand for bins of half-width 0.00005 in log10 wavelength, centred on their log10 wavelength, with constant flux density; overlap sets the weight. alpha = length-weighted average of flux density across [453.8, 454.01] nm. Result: 13.5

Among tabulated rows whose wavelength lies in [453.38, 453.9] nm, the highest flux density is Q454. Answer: 13.3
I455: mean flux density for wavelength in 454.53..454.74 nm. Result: 14.8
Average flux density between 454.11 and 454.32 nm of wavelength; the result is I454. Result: 14.6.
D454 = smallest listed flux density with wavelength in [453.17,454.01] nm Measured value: 12.78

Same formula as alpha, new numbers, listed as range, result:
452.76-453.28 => 14.8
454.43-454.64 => 14.9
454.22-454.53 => 14.8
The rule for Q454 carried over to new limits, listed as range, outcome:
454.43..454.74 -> 14.86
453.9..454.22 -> 14.42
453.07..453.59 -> 14.26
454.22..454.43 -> 14.82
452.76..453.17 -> 15.78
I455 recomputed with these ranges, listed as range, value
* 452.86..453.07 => 15.1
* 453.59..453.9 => 13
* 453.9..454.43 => 14.3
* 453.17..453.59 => 13.2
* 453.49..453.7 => 12.8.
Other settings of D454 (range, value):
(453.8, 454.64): 13.3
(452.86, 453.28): 13.71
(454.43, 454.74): 14.71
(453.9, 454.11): 13.66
